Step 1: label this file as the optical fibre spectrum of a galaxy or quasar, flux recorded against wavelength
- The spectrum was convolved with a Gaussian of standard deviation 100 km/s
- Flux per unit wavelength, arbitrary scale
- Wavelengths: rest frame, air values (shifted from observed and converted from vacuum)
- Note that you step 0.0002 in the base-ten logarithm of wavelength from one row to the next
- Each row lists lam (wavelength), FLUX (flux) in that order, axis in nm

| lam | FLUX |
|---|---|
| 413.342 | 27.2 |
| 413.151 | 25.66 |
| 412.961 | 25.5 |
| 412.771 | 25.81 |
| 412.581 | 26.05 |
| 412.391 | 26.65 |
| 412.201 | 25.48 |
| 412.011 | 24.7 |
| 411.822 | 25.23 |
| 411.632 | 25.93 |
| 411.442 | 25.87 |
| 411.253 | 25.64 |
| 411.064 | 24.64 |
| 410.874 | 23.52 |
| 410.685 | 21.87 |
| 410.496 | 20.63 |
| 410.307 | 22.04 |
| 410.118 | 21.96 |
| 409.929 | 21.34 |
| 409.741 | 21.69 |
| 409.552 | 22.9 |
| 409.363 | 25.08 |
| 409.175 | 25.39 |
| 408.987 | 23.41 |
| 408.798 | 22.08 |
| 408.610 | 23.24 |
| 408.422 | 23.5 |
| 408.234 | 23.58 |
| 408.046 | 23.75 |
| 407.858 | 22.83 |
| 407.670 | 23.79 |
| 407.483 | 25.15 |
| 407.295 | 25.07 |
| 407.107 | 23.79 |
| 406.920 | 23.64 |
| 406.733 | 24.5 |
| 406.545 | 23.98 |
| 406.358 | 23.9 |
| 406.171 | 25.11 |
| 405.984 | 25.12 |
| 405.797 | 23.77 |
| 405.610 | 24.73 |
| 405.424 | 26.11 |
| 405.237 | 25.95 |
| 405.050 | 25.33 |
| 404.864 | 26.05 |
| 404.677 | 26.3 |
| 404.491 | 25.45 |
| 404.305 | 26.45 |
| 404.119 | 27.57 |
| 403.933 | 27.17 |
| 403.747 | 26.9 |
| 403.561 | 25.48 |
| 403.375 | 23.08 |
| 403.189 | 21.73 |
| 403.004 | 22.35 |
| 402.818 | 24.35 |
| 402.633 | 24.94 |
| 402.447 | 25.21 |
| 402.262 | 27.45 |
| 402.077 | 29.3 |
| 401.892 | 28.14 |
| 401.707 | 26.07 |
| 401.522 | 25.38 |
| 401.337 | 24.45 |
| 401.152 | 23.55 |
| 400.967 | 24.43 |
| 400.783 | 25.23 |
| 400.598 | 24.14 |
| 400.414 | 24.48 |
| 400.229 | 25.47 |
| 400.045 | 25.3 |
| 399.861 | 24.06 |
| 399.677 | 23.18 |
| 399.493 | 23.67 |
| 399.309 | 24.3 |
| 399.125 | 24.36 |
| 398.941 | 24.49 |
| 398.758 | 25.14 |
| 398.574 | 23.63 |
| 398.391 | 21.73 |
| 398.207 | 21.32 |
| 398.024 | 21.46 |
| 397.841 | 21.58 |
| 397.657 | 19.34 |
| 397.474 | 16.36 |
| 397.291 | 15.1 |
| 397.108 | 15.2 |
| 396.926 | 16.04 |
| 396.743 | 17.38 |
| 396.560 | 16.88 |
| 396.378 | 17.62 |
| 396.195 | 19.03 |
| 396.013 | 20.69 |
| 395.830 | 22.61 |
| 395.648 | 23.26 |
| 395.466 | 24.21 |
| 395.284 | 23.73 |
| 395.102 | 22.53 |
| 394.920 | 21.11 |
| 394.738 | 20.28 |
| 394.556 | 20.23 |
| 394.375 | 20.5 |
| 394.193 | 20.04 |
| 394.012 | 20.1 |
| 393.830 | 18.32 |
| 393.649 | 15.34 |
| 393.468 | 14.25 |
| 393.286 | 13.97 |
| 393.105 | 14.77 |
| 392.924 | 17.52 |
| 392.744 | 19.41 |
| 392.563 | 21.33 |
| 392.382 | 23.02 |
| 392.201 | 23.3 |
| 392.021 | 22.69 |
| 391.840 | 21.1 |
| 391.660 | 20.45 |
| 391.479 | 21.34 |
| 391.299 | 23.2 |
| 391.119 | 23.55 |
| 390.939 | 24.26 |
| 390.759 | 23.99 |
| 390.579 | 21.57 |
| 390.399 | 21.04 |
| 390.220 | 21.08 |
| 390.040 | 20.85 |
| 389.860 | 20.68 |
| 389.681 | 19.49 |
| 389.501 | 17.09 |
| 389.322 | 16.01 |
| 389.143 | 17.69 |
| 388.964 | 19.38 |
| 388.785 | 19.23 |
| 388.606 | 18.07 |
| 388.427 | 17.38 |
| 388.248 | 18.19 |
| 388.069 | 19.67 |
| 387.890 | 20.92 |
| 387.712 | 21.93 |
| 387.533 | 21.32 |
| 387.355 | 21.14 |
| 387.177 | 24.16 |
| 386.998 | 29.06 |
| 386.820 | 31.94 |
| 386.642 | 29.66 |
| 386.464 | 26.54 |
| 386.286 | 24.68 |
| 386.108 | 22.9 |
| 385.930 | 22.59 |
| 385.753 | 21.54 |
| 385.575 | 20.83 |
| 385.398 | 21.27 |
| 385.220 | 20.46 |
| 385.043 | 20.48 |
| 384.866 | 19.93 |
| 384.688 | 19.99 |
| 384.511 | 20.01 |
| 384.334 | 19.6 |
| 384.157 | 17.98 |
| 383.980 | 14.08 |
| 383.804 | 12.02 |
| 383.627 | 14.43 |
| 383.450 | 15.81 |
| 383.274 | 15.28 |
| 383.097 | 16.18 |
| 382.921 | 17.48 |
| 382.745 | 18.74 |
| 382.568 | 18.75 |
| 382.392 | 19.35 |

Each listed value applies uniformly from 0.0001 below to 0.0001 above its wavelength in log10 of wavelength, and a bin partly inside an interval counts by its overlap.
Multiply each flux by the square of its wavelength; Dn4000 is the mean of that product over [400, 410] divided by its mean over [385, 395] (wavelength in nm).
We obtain 1.27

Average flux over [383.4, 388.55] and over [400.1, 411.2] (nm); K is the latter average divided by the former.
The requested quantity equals 1.2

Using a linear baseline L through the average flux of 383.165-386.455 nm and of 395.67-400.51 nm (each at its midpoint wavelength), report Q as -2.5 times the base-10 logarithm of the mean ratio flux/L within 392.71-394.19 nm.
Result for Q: 0.22 mag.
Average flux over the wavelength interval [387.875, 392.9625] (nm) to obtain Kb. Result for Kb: 20.5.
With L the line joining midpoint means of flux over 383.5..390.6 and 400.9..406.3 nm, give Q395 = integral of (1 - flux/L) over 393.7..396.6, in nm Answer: 0.29 nm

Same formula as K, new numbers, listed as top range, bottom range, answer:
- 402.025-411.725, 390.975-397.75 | 1.24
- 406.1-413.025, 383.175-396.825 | 1.18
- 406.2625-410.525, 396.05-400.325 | 1.11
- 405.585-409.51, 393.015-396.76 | 1.24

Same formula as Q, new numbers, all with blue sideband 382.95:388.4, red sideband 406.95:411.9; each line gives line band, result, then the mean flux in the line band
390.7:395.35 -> 0.07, 20.4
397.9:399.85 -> -0.05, 23.3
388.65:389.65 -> 0.18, 18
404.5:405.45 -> -0.12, 25.9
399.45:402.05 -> -0.11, 25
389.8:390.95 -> -0.02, 21.8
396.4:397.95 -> 0.27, 17.3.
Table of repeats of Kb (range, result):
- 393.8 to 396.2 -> 21.3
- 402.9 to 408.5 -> 24.7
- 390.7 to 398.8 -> 20.1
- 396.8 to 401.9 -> 22.7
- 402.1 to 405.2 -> 25.5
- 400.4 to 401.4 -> 24.4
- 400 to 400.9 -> 24.9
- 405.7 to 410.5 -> 23.6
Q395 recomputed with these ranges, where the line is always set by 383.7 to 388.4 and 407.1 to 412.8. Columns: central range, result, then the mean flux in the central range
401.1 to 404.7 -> -0.36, 25.6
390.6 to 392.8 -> -0.02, 22.3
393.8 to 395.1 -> 0.12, 20.3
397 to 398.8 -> 0.22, 19.9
